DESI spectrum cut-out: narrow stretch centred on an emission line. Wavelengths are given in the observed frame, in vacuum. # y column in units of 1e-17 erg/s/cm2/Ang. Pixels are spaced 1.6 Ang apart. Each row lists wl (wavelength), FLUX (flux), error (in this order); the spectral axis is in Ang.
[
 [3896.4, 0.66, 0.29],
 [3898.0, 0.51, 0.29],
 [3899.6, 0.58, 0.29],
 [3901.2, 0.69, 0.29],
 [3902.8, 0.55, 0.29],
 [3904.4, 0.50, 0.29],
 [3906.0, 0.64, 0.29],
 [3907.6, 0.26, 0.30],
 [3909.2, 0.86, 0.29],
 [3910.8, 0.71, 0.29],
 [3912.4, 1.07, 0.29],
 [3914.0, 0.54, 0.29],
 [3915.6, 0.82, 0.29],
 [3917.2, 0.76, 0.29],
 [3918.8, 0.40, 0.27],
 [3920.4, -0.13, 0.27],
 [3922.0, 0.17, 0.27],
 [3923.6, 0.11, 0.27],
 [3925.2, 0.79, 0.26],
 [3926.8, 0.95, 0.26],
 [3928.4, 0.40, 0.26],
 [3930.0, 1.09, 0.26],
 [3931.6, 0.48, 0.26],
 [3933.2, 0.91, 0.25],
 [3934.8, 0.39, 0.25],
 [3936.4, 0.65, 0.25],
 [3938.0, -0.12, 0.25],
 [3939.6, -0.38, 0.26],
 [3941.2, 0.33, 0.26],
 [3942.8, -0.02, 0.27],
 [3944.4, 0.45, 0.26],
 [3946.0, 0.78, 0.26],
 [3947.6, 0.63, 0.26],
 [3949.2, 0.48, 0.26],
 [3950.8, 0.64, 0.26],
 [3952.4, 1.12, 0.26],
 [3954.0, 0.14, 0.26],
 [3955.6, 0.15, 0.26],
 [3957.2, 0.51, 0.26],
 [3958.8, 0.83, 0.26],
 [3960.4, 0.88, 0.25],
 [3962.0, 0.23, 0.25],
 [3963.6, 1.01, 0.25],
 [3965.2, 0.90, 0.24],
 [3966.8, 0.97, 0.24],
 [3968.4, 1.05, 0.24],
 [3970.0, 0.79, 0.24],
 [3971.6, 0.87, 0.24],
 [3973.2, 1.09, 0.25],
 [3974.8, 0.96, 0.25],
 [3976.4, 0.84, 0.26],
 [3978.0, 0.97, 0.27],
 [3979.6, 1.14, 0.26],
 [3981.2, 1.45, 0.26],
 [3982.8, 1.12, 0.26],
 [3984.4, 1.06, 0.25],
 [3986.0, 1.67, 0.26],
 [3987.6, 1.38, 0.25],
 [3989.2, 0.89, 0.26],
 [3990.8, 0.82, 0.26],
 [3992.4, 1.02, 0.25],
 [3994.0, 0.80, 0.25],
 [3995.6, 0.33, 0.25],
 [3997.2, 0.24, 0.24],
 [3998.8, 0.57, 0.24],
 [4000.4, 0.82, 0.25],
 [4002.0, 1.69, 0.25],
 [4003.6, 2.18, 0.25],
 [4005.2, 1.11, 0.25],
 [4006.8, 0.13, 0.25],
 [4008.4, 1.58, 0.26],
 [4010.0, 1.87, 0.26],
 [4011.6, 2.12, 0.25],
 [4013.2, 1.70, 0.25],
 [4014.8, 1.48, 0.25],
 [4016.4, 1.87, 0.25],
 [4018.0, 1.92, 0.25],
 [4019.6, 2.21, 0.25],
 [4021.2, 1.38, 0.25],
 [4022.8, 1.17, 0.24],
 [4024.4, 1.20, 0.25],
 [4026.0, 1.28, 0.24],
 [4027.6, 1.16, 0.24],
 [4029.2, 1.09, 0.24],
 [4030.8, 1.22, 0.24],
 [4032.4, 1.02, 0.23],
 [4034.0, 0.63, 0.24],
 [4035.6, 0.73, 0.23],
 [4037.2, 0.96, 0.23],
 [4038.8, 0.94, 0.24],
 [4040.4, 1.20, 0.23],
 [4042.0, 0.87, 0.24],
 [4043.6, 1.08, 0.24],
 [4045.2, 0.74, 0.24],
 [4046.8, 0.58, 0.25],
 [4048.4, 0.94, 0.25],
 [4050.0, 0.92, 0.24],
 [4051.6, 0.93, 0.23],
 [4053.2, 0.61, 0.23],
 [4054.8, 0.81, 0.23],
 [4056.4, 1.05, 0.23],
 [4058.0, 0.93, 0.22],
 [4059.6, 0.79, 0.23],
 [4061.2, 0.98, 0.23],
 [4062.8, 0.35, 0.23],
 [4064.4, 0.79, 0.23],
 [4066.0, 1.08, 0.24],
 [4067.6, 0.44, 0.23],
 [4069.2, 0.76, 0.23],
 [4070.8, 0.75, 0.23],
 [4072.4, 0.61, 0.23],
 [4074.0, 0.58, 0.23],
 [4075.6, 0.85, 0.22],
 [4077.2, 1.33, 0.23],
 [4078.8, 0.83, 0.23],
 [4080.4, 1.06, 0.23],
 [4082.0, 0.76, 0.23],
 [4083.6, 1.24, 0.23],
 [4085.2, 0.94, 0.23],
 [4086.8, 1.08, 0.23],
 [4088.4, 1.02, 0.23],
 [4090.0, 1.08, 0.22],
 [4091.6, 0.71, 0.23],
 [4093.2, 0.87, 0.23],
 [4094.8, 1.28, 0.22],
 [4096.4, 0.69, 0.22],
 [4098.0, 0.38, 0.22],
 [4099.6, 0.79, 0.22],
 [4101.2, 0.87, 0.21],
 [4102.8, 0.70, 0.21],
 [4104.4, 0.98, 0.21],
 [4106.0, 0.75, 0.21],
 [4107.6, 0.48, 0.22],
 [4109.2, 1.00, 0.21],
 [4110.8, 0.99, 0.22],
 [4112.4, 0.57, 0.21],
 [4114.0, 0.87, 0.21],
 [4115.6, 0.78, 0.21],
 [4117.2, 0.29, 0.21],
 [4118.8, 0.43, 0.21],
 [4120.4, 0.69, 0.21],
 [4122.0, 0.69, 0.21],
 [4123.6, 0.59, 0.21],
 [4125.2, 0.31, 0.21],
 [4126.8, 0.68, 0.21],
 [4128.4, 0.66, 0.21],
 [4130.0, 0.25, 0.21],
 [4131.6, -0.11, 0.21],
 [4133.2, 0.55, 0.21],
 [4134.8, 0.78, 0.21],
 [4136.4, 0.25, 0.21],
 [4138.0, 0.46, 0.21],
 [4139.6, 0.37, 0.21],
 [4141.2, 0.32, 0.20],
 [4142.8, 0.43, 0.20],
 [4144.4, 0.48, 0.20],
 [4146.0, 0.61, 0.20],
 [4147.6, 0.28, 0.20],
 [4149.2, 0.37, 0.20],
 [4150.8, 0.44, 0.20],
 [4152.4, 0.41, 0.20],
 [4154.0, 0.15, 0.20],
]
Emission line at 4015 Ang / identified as Lyman alpha 1216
